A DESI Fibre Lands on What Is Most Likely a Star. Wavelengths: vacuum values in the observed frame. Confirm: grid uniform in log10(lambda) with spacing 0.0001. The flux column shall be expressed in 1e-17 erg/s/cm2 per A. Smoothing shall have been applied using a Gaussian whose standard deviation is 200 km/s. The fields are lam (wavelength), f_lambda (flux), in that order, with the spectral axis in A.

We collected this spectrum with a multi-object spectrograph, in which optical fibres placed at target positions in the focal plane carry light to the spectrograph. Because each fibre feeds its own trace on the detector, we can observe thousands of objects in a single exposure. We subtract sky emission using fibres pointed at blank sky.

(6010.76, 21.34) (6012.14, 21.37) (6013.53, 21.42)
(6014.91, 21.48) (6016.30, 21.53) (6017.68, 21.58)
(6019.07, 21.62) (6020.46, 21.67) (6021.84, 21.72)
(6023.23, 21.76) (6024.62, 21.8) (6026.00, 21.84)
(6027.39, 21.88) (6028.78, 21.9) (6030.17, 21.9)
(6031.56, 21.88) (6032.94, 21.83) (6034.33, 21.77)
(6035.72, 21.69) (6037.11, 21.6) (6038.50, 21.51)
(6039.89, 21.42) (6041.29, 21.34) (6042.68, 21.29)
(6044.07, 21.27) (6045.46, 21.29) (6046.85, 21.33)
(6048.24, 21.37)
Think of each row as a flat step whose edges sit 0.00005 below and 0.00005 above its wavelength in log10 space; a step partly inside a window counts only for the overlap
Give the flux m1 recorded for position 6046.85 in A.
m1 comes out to 21.33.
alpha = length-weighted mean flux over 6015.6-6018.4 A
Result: 21.5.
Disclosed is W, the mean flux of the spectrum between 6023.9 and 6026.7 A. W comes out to 21.8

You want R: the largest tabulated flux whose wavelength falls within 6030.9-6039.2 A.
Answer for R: 21.88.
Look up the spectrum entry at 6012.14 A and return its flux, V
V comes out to 21.37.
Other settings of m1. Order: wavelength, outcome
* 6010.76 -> 21.34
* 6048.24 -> 21.37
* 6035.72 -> 21.69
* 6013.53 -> 21.42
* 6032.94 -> 21.83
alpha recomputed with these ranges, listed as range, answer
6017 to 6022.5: 21.6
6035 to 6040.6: 21.5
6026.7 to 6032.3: 21.9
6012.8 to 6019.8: 21.5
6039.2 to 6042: 21.3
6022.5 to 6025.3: 21.7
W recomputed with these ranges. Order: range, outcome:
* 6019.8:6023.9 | 21.7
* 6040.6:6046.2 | 21.3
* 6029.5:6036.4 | 21.8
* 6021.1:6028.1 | 21.8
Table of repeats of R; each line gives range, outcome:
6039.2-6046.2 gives 21.42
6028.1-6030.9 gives 21.9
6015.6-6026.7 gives 21.84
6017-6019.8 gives 21.62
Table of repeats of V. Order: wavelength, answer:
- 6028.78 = 21.9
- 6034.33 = 21.77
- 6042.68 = 21.29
